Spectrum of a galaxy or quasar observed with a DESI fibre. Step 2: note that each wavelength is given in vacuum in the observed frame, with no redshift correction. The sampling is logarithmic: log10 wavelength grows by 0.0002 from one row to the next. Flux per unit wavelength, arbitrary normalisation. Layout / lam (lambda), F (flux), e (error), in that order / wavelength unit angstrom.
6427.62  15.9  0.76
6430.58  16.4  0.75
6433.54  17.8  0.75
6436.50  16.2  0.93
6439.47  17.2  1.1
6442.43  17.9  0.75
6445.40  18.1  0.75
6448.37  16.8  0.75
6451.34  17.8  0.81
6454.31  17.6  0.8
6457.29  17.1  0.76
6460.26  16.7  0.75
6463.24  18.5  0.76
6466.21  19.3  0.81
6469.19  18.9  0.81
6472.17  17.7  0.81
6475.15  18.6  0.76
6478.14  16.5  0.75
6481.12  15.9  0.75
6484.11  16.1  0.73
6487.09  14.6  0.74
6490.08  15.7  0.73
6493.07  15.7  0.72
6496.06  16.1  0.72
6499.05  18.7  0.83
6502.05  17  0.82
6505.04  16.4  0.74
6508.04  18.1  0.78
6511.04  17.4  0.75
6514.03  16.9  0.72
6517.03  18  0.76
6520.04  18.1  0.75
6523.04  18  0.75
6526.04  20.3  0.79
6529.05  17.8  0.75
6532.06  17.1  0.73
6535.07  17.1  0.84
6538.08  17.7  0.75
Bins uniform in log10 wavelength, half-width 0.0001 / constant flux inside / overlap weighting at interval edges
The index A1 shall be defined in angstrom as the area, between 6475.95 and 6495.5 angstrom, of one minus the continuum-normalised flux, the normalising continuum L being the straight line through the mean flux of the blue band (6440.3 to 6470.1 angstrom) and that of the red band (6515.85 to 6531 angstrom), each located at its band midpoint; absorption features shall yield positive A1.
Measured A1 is 2.4 angstrom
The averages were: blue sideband 17.8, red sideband 18.4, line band 15.9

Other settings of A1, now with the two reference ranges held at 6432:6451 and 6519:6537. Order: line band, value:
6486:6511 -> 1.7 angstrom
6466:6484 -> 0.1 angstrom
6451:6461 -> 0.1 angstrom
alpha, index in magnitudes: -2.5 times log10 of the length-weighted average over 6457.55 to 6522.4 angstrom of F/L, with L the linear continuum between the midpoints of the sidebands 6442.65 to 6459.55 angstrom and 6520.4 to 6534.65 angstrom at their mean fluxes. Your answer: 0.040 mag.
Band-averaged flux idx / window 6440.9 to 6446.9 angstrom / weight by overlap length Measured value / 18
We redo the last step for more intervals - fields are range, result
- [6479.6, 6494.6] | 15.6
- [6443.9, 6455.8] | 17.6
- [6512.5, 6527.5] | 18.3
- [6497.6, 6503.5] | 17.8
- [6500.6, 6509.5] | 17.2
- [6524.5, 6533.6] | 18.4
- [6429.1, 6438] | 16.8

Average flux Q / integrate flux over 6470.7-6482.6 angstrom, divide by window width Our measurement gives 17.2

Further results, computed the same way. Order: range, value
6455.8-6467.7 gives 17.9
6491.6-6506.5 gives 16.8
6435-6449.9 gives 17.2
